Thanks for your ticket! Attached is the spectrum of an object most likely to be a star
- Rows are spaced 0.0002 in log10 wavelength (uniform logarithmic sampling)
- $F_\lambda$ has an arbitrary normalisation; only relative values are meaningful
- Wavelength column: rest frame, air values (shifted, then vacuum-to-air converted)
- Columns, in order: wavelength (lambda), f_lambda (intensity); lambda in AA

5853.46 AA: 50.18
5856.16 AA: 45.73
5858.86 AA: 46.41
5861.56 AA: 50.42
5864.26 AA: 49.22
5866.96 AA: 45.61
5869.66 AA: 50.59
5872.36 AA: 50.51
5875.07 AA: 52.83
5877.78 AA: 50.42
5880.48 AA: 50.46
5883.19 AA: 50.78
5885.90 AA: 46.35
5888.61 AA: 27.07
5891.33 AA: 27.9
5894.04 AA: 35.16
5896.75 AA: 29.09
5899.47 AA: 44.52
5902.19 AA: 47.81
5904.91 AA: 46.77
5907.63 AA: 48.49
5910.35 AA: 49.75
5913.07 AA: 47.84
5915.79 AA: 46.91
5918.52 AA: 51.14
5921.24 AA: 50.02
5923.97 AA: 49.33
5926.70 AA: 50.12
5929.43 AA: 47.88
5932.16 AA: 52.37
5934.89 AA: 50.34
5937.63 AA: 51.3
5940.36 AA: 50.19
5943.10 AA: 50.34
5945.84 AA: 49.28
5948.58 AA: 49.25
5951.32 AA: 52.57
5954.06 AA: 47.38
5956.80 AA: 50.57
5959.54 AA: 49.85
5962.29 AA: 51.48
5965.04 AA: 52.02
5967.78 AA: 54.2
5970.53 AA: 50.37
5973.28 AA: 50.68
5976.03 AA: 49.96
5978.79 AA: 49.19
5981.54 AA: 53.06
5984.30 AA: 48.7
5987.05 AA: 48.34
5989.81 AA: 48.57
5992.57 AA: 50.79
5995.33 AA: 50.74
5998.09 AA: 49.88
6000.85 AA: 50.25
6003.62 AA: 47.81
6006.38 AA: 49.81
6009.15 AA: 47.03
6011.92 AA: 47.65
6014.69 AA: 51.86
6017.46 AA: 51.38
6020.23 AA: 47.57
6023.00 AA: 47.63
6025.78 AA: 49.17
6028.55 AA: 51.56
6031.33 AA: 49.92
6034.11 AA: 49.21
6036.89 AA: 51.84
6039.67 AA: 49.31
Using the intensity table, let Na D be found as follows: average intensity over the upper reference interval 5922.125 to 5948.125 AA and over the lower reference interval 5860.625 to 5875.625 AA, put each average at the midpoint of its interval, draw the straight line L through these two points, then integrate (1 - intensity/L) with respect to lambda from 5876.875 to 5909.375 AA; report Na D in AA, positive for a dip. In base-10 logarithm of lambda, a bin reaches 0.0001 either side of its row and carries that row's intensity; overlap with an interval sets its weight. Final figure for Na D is 5.1 AA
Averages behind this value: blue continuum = 49.7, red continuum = 50.1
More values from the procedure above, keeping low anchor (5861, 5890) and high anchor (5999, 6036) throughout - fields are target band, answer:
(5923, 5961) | -1.3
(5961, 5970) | -0.7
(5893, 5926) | 1.5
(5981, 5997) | -0.3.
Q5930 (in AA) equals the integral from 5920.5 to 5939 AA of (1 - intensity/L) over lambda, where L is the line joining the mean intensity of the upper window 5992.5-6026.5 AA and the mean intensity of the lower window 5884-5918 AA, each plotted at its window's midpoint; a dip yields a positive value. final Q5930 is -2.7 AA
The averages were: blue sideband 41.9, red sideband 49.3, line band 50.2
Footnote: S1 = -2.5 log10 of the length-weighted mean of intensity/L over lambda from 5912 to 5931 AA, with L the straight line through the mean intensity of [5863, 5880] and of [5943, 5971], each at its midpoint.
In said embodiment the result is 0.03 mag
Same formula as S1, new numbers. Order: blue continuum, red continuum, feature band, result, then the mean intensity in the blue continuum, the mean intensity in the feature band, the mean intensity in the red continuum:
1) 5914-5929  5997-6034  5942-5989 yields -0.023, 49.4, 50.4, 49.3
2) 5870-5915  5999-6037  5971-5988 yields -0.049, 44.3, 50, 49.4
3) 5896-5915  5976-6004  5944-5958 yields -0.045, 45.5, 49.8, 49.8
